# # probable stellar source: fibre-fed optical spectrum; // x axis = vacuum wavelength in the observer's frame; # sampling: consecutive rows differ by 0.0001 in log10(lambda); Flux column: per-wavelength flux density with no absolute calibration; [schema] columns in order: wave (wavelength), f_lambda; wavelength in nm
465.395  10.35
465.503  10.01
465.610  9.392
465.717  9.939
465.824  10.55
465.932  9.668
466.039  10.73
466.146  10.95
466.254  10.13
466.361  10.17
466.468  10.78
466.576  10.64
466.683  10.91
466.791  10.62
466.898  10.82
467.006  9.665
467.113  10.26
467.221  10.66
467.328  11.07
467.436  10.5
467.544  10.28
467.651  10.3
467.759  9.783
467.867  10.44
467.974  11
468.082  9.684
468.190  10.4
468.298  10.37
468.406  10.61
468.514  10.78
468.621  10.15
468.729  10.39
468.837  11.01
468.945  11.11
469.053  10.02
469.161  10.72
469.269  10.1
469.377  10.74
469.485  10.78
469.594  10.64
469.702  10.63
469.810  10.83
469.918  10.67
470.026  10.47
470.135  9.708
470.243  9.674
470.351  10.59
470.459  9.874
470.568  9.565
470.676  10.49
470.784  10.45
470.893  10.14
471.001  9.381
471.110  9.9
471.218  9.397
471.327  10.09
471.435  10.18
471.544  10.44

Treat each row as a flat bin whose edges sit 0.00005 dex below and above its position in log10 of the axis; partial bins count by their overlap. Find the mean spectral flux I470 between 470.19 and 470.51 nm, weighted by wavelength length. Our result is 10.1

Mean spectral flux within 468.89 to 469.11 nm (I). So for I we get 10.6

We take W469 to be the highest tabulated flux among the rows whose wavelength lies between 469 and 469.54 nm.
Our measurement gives 10.78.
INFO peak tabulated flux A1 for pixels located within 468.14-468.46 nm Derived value 10.61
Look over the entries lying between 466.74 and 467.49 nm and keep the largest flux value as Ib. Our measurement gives 11.07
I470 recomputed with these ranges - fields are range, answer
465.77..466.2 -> 10.5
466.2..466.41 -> 10.2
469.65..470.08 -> 10.7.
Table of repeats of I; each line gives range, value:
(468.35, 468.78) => 10.5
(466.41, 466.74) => 10.8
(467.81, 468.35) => 10.4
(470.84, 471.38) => 9.78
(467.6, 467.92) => 10.2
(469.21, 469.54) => 10.5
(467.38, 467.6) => 10.4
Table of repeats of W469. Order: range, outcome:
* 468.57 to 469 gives 11.11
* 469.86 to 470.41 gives 10.67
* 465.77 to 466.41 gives 10.95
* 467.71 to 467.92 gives 10.44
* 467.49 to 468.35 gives 11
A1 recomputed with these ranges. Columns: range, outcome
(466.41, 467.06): 10.91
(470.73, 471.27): 10.45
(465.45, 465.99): 10.55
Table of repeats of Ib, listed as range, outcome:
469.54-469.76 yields 10.64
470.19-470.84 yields 10.59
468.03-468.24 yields 10.4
